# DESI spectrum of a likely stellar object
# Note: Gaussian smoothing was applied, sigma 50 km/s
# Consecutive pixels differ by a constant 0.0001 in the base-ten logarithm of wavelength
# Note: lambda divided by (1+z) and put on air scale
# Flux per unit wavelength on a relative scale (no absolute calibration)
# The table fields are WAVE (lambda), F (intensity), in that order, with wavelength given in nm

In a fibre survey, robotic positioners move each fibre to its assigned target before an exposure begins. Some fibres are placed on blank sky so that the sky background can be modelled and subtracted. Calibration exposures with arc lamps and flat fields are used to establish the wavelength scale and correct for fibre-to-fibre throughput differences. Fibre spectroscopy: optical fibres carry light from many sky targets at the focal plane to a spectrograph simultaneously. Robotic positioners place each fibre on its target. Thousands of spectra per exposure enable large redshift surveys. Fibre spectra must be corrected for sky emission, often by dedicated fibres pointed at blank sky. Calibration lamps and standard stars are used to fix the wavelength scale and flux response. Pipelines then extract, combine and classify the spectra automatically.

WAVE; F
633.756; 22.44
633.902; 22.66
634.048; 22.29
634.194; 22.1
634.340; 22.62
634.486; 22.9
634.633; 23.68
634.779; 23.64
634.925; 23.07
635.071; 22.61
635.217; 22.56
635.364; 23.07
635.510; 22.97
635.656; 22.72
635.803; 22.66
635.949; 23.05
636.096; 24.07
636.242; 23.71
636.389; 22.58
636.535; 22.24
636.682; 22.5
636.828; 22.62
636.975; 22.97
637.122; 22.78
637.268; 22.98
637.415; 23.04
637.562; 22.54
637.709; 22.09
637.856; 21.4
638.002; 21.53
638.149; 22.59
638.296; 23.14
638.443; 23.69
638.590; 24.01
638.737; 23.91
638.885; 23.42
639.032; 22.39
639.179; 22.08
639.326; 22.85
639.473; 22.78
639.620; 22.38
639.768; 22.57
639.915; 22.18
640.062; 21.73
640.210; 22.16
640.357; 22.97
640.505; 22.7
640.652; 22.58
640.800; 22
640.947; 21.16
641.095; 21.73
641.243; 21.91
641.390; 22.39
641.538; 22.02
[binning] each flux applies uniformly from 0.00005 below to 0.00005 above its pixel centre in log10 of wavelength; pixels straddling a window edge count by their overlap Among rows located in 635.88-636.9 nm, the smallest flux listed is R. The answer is 22.24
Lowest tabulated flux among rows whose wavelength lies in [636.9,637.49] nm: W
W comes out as 22.78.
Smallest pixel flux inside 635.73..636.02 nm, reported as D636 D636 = 22.66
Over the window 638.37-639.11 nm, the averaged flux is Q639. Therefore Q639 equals 23.5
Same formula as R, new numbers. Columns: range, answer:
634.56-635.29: 22.56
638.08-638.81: 22.59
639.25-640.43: 21.73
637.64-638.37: 21.4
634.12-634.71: 22.1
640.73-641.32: 21.16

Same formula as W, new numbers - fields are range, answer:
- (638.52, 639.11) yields 22.39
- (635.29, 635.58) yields 22.97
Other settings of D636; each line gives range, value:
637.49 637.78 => 22.09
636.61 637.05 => 22.5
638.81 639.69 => 22.08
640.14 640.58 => 22.16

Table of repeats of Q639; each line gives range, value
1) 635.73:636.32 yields 23.4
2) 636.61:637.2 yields 22.7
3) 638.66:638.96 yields 23.6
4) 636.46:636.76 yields 22.4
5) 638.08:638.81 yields 23.5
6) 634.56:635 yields 23.5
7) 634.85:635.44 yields 22.8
